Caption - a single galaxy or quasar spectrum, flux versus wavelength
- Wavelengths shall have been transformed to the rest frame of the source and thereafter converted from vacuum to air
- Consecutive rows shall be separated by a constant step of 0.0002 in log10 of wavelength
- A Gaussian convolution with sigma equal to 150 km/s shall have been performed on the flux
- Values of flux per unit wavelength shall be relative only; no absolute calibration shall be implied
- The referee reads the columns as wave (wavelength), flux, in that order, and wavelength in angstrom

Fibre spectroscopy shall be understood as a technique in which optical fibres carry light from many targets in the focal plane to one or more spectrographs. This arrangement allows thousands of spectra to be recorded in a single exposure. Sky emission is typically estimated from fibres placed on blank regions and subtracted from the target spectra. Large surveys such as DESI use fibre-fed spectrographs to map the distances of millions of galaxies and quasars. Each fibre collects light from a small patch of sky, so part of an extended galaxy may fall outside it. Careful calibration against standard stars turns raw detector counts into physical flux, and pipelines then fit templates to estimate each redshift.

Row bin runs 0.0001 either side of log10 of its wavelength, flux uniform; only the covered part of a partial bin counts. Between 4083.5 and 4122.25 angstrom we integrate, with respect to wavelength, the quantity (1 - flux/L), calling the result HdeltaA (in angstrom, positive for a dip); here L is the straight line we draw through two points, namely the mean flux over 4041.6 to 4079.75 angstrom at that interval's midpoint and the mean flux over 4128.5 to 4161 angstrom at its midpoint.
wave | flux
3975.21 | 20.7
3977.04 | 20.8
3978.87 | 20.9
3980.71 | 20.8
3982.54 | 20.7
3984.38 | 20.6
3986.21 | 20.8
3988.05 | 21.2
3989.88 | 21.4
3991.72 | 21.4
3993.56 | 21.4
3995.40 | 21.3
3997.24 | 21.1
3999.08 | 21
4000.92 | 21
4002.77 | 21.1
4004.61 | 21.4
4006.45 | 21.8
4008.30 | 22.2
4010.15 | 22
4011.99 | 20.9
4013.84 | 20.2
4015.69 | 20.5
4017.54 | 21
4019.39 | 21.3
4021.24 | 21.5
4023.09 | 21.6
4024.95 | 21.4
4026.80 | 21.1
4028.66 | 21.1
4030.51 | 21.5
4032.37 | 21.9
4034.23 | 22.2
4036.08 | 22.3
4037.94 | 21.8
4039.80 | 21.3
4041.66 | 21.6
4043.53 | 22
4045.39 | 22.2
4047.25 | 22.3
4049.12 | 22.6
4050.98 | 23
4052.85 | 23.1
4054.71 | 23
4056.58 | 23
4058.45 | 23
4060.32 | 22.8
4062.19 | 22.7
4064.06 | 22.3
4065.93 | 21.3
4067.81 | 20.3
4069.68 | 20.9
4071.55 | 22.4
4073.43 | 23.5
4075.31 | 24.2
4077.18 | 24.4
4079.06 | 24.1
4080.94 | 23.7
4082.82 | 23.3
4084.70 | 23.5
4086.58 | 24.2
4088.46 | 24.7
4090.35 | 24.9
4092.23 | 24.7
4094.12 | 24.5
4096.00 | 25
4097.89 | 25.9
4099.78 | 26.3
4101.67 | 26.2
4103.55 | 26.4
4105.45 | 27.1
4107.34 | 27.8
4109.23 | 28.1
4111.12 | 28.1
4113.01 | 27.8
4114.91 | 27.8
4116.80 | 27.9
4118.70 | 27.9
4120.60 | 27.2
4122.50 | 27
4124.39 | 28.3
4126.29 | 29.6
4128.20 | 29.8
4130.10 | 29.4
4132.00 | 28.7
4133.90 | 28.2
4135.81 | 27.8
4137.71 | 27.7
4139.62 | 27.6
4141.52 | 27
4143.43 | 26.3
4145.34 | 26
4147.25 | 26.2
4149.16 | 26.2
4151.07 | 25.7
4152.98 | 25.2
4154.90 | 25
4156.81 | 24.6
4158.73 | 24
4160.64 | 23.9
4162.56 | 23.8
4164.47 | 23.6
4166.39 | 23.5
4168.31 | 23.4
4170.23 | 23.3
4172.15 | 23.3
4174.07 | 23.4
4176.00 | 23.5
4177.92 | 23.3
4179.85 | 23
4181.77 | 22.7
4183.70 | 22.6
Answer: -2.65 angstrom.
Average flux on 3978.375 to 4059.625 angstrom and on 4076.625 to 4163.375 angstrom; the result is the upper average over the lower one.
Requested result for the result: 1.2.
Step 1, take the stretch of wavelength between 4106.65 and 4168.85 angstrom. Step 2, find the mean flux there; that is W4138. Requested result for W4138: 26.7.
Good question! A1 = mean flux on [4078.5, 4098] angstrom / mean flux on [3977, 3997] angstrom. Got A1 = 1.16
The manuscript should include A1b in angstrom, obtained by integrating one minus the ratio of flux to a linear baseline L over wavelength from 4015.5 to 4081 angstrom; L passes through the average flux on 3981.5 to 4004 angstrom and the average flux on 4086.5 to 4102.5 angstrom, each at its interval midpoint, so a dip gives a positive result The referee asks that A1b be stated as 3.2 angstrom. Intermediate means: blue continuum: 21.1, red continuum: 25.2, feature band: 22.2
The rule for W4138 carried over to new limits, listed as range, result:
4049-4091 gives 23.1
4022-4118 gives 23.7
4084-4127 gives 26.6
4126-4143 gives 28.3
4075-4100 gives 24.5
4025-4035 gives 21.5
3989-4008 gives 21.3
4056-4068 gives 22.3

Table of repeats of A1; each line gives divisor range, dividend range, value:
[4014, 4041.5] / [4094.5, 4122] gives 1.26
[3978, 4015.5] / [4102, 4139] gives 1.32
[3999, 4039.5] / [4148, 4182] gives 1.12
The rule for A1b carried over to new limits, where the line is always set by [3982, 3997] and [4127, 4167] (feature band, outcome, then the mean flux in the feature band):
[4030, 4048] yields 0.6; 21.9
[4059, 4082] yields 1.0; 22.7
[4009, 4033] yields 1.0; 21.2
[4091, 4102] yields -0.3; 25.4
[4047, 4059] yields 0.2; 22.9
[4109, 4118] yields -1.0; 27.9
